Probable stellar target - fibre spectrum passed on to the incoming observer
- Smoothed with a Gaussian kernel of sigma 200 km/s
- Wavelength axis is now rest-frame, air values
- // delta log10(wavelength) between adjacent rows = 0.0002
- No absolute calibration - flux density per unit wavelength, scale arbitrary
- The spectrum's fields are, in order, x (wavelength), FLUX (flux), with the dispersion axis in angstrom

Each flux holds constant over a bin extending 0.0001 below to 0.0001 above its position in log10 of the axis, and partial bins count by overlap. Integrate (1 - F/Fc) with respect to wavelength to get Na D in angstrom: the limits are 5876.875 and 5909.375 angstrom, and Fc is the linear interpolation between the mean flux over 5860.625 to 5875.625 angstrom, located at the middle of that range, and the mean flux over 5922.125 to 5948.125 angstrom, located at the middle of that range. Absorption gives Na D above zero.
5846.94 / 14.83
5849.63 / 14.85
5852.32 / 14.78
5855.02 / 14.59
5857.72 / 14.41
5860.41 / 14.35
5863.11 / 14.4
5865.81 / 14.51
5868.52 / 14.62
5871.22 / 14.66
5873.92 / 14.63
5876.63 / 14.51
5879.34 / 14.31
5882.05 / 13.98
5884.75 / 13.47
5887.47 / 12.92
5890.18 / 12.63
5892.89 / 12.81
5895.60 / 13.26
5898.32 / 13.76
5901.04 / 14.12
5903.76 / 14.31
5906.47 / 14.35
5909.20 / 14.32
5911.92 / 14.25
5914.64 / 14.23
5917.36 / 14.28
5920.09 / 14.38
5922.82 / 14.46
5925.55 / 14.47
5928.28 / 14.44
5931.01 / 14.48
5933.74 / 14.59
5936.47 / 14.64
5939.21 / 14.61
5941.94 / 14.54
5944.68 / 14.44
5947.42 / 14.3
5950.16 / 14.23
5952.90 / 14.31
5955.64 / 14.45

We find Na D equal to 1.9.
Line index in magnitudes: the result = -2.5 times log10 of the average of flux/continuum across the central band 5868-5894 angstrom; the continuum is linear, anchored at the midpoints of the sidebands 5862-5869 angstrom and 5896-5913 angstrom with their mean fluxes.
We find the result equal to 0.04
